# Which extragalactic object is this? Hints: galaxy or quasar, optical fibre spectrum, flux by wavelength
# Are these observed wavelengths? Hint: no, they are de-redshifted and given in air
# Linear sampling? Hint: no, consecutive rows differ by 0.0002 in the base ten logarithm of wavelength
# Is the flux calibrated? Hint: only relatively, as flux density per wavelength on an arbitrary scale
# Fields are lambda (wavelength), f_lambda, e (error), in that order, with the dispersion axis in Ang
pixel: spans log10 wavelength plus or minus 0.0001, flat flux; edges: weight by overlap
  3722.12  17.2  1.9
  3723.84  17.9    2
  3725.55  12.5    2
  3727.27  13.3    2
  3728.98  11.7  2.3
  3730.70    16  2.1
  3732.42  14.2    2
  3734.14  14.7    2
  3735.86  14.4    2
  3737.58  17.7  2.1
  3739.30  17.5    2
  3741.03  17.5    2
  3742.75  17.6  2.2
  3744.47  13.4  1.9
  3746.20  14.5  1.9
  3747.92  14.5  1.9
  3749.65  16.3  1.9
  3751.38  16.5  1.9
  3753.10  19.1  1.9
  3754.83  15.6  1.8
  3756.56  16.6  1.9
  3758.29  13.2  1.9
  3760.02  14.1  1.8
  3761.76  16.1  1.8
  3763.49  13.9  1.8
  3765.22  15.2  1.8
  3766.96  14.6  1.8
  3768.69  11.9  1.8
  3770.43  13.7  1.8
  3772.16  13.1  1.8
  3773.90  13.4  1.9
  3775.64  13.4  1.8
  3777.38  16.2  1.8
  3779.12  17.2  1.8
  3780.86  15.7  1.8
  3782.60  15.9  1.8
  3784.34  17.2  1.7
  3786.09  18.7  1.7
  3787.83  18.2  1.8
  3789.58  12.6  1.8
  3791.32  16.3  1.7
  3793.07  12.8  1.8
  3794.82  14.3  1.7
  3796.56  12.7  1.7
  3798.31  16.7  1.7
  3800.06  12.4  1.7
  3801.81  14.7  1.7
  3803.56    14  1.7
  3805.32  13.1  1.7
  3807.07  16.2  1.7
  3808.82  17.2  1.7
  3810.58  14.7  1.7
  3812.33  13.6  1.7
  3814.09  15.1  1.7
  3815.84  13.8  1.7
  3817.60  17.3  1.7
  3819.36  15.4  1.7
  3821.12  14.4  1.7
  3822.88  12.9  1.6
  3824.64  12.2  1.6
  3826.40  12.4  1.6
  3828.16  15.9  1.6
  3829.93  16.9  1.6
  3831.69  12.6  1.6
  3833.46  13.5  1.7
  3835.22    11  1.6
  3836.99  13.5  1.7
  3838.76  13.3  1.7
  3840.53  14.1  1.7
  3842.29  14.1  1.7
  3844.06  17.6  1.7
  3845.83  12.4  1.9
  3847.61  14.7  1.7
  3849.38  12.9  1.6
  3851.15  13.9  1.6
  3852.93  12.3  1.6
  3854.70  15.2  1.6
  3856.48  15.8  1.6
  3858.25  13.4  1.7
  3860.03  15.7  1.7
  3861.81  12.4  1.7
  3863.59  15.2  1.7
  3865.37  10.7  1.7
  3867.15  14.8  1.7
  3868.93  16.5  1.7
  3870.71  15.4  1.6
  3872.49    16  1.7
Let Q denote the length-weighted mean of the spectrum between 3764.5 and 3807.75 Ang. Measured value 14.8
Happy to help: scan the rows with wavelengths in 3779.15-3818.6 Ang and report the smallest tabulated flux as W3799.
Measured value 12.4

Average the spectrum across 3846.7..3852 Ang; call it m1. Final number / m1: 13.8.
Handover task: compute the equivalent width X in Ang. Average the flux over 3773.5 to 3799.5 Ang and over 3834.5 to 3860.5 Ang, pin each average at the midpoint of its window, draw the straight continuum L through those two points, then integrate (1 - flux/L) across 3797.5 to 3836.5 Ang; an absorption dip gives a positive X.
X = 0.9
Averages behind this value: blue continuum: 15.4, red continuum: 14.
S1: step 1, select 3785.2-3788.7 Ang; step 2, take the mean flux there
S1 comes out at 18.4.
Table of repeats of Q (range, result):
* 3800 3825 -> 14.6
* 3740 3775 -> 15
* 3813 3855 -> 14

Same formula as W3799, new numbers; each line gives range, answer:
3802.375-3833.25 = 12.2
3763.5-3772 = 11.9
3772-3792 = 12.6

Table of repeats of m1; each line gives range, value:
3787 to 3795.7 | 14.8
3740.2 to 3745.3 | 16.2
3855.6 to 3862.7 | 14.3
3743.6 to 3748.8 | 14.1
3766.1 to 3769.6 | 13.3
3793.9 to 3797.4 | 13.5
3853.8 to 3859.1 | 14.8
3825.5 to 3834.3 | 14.3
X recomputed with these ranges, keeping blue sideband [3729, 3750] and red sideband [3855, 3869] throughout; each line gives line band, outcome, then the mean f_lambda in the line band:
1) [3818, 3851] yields 1.32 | 13.9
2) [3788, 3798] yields 0.49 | 14.2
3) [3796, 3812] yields 0.21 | 14.6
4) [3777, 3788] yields -1.40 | 17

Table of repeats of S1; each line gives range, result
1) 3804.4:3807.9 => 14.6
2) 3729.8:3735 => 14.9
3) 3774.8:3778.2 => 14.8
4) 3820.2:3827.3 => 13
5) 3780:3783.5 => 15.8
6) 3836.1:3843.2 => 13.8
